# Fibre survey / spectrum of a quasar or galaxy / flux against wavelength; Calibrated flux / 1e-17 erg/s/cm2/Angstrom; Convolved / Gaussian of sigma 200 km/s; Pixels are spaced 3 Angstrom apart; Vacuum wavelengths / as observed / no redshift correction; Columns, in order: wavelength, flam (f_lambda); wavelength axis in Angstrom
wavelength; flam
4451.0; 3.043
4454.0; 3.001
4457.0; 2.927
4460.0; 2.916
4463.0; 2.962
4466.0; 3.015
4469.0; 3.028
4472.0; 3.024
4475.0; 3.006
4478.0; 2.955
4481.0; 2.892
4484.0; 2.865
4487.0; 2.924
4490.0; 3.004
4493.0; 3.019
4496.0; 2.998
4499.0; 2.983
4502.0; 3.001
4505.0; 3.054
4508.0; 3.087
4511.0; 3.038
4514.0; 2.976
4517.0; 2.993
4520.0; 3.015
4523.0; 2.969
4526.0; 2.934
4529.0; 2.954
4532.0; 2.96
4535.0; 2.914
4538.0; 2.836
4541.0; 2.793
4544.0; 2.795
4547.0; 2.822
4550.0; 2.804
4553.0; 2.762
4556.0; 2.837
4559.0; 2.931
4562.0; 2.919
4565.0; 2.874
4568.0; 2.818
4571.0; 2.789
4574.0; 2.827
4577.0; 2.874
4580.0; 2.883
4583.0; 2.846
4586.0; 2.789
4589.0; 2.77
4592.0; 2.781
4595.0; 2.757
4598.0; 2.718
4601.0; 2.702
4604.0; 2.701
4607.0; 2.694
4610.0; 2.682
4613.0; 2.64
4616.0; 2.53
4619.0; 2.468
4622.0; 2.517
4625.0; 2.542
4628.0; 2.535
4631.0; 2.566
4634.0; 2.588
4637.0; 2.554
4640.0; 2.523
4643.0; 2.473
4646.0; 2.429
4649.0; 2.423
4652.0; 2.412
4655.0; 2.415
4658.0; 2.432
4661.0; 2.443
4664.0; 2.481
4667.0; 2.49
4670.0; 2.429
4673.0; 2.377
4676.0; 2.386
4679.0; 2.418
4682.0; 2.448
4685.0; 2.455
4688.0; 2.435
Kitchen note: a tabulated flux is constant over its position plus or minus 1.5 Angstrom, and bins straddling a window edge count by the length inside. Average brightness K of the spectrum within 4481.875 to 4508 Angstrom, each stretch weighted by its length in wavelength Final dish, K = 2.98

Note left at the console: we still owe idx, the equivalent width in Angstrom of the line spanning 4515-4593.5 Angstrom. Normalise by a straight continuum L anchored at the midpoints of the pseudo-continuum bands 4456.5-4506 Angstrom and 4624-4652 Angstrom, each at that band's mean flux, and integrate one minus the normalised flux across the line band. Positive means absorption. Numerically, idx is -3.08 Angstrom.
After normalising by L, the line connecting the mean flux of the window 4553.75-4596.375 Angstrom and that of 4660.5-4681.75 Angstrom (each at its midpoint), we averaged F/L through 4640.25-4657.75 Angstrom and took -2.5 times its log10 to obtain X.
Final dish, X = 0.04 mag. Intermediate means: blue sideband 2.83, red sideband 2.43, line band 2.44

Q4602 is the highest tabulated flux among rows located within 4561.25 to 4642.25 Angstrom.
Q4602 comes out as 2.919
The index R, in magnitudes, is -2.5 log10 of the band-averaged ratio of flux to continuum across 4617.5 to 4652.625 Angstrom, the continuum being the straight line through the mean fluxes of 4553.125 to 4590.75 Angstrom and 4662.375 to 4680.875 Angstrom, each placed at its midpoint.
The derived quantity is 0.03 mag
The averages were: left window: 2.84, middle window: 2.5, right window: 2.43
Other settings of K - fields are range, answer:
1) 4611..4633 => 2.55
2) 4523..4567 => 2.87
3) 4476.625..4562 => 2.93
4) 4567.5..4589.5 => 2.83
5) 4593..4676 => 2.54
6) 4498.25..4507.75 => 3.02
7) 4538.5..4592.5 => 2.83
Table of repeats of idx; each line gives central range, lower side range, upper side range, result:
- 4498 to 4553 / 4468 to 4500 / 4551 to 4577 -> -0.5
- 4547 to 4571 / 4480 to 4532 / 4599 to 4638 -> -0.4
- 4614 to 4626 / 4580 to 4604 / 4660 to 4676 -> 0.6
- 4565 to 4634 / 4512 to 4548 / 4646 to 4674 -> -1.1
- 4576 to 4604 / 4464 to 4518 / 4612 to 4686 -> -1.2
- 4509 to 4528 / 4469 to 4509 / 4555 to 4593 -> -0.3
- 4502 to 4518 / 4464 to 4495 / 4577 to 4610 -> -0.6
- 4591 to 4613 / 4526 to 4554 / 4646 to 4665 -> -0.7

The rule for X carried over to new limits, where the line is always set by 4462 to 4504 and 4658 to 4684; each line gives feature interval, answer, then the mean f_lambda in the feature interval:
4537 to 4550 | 0.00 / 2.81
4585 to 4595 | -0.04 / 2.78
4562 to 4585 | -0.05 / 2.85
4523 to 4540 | -0.03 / 2.92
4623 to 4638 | 0.00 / 2.56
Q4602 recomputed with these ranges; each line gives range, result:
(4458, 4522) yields 3.087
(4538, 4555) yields 2.836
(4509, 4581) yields 3.038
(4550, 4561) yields 2.931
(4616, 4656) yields 2.588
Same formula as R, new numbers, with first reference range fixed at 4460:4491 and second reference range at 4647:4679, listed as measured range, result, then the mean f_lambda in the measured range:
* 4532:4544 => -0.03 mag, 2.86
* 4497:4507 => -0.05 mag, 3.02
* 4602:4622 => -0.02 mag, 2.61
